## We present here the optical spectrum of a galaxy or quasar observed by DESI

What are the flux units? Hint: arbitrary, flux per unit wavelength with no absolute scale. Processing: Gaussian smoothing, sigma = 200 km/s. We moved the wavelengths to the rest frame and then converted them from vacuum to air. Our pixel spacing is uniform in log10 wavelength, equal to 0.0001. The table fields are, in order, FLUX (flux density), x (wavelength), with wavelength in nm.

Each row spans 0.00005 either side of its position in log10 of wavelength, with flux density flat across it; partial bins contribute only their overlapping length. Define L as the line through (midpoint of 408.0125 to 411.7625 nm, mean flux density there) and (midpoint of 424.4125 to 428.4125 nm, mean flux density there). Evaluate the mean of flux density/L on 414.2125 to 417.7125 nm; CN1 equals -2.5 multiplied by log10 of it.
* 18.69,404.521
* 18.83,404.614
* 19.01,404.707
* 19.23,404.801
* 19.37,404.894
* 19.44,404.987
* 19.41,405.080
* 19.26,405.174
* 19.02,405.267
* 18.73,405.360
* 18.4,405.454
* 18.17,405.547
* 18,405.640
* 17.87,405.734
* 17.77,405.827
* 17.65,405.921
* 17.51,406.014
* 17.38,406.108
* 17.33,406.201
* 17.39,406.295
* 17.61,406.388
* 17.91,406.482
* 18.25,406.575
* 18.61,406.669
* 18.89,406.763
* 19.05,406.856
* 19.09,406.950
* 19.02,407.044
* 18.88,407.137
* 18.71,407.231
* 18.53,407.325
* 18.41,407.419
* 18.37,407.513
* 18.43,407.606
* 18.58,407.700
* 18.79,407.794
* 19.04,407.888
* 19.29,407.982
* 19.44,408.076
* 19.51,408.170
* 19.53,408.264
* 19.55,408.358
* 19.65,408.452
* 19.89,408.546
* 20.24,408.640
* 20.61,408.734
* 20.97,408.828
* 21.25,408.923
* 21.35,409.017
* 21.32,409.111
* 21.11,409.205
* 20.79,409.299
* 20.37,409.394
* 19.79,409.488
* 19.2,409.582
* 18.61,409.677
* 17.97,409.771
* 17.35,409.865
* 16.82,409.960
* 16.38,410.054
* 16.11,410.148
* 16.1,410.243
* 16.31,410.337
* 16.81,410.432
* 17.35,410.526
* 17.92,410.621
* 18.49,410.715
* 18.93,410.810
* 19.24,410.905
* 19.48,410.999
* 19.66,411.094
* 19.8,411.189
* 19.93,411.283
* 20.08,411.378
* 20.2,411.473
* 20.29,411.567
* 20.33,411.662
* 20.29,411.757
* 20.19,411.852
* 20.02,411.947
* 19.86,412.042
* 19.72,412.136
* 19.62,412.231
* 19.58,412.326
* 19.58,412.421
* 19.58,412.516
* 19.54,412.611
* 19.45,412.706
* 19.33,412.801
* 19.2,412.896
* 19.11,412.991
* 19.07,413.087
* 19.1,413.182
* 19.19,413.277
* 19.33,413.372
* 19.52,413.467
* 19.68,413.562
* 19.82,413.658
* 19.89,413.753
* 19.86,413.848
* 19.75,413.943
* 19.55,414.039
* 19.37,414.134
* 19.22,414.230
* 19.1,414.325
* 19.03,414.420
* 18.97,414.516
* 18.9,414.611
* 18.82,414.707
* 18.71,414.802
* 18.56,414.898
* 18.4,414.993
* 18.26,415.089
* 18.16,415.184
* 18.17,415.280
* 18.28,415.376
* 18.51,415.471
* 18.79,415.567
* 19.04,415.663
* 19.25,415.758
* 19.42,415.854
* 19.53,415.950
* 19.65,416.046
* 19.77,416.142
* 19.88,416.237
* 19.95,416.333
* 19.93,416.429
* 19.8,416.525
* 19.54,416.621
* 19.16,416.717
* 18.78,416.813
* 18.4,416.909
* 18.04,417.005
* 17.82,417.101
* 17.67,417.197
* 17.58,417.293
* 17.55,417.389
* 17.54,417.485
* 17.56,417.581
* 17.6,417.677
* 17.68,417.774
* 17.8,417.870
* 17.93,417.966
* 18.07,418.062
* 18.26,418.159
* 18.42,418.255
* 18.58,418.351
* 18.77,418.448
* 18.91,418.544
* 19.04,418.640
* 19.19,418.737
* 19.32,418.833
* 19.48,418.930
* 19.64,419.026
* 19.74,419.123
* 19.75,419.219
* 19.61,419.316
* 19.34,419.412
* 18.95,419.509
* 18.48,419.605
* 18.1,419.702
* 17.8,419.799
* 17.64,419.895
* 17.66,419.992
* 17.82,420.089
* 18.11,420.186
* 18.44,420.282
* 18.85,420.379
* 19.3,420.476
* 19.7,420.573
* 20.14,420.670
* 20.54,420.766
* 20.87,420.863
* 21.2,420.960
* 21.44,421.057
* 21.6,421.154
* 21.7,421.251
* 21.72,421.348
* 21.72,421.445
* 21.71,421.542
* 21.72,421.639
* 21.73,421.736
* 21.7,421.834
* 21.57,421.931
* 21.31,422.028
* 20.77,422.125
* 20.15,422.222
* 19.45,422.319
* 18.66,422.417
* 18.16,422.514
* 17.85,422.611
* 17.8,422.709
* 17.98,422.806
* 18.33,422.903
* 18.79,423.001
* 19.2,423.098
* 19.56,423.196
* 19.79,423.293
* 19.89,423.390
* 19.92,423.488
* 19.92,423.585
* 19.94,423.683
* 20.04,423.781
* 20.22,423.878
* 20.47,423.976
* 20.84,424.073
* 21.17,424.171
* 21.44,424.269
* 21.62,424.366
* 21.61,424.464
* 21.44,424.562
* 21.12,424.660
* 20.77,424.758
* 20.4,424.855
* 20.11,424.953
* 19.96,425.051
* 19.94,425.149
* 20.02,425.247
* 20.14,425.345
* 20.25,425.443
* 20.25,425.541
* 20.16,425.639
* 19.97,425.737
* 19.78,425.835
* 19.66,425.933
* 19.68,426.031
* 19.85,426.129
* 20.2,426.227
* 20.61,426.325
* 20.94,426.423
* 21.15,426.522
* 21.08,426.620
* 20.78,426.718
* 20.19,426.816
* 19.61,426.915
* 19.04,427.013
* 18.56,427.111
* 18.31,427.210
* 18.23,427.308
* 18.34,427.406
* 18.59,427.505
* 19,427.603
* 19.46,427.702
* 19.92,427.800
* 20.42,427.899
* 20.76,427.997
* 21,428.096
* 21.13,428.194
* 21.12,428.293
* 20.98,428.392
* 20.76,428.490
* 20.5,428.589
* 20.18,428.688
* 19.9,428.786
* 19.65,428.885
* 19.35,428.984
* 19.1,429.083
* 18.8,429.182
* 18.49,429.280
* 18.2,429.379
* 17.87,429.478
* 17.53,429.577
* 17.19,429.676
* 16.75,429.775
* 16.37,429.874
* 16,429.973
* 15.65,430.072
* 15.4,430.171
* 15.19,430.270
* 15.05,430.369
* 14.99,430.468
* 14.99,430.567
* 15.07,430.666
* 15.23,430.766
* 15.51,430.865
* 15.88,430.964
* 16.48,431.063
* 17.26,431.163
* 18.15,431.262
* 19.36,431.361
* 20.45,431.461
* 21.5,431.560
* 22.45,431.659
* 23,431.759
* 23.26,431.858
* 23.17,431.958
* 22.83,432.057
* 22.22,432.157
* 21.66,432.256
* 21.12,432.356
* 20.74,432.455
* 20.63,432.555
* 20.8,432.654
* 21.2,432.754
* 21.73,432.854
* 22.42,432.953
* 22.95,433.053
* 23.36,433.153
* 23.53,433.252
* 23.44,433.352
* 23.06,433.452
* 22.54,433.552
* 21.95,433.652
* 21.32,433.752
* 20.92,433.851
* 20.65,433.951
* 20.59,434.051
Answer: 0.05 mag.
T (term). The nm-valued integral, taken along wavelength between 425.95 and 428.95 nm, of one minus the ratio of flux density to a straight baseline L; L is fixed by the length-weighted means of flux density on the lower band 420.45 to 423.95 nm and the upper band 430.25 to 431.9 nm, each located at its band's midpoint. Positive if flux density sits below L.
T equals -0.186 nm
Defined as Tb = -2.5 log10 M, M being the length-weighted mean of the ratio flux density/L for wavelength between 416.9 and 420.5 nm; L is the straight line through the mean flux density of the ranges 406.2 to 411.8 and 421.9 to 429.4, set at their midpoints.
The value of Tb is 0.06 mag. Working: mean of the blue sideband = 19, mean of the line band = 18.4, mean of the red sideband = 19.9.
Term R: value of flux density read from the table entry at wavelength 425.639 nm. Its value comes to 20.16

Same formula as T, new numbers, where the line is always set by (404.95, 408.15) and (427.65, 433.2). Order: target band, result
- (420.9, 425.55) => -0.32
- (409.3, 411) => 0.06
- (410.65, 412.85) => -0.12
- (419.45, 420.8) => 0.02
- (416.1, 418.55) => 0.05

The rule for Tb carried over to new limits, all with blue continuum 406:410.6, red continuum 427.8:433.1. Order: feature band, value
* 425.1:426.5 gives -0.05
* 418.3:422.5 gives -0.04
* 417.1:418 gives 0.08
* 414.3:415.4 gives 0.02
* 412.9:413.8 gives -0.03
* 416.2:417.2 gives -0.01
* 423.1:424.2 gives -0.06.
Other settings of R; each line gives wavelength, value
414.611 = 18.9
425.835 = 19.78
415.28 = 18.17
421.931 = 21.57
